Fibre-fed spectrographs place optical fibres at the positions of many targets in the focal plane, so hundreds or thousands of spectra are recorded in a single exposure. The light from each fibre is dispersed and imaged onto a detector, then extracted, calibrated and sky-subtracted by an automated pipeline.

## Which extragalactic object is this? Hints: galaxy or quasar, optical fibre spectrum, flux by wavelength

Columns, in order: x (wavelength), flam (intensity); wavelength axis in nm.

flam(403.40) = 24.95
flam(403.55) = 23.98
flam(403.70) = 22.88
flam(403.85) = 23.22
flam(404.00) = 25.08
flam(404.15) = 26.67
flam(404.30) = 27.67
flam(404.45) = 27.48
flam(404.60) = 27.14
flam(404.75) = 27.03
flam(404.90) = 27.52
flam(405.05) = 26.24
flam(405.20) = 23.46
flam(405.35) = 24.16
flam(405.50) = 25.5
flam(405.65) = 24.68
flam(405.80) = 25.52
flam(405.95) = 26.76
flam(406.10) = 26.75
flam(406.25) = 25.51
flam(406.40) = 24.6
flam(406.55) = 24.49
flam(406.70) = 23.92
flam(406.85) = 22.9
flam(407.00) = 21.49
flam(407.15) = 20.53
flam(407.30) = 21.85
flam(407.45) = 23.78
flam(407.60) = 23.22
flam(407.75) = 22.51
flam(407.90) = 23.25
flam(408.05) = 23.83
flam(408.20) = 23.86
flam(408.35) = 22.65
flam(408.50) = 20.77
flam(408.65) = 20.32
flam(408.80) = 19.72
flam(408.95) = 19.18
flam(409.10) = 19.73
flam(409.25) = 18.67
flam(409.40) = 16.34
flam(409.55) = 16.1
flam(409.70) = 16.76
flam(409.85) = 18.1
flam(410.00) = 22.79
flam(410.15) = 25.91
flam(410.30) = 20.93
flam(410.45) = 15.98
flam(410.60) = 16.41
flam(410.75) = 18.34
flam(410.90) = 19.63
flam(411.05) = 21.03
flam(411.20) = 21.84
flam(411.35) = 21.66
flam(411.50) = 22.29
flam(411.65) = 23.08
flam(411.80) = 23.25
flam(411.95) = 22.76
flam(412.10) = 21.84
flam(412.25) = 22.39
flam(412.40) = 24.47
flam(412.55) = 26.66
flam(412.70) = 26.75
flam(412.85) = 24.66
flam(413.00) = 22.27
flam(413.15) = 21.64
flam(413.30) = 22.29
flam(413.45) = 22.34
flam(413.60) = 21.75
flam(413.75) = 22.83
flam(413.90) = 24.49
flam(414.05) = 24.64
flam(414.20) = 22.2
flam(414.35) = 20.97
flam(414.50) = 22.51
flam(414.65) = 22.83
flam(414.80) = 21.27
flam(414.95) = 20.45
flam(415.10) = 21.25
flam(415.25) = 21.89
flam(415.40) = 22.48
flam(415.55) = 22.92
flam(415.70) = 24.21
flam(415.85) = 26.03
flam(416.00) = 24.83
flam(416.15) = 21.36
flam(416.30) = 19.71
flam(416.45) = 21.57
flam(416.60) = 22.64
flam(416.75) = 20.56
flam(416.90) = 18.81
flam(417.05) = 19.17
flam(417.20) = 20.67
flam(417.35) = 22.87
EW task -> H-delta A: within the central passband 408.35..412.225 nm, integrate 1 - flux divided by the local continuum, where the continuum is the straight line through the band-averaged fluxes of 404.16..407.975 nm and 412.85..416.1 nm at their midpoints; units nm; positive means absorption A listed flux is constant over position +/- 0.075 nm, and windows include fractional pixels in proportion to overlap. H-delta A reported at 0.57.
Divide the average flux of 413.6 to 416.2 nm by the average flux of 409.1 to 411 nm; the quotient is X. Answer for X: 1.2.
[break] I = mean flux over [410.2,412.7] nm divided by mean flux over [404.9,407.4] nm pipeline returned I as 0.89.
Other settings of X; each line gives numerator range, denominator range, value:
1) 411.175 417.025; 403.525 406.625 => 0.88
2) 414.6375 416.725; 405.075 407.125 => 0.91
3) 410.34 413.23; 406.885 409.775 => 1.05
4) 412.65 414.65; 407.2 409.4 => 1.07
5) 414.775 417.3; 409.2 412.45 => 1.06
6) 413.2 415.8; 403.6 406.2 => 0.87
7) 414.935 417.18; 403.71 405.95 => 0.85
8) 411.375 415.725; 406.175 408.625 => 0.99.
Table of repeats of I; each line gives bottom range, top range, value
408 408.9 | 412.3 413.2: 1.12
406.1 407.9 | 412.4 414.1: 1.02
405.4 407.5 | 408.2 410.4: 0.83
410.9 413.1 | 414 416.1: 0.98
